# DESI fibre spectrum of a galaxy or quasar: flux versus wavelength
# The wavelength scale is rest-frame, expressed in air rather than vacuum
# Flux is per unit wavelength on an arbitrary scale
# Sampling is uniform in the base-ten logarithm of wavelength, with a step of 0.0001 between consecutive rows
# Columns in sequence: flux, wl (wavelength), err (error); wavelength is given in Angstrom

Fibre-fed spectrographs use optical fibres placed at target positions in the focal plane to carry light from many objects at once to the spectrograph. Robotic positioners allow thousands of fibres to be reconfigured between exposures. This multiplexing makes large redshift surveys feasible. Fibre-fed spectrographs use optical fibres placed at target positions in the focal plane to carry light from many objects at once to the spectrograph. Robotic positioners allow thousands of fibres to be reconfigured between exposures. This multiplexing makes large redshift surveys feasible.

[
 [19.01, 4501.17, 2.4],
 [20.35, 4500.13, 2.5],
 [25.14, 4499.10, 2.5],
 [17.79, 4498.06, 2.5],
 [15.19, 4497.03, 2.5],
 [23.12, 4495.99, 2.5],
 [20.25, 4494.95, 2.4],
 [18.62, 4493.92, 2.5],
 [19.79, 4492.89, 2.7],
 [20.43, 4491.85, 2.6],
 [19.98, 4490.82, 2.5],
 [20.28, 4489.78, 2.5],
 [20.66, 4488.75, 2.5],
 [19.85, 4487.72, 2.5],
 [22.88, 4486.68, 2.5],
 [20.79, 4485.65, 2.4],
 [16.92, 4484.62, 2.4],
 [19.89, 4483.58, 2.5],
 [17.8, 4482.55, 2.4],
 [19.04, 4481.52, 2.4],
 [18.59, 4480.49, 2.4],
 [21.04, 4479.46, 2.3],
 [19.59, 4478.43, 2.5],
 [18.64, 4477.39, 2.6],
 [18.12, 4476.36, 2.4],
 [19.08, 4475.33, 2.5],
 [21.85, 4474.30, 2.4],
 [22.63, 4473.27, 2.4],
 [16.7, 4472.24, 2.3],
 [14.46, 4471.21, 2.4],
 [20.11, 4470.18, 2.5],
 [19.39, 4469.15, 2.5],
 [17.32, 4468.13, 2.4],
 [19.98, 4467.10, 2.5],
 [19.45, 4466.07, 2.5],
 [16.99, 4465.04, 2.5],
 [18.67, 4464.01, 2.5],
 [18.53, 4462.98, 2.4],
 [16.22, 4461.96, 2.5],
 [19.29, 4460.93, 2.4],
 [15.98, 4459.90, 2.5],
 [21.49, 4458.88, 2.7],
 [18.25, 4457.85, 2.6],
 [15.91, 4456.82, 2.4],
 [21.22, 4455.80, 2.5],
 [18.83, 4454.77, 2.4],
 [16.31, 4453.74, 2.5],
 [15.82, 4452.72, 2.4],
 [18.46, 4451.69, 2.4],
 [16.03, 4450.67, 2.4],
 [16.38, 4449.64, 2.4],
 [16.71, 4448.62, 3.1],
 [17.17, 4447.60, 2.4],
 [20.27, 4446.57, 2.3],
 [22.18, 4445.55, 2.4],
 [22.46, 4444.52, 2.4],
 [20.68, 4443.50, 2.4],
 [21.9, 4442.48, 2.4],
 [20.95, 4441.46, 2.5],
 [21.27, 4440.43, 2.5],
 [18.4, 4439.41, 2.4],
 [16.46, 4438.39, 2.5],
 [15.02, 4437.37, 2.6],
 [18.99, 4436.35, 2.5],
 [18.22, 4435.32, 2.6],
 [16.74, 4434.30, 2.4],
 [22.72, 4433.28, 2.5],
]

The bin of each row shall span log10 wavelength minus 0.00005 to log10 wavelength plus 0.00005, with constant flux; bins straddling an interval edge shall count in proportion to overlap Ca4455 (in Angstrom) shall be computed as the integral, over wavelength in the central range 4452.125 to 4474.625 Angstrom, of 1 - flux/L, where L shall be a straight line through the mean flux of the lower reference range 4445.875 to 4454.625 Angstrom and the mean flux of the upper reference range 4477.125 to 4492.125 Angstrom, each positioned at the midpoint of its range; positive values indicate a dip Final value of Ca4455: -0.2 Angstrom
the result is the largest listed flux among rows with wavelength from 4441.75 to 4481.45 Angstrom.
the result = 22.63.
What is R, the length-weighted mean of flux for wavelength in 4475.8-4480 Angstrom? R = 19.3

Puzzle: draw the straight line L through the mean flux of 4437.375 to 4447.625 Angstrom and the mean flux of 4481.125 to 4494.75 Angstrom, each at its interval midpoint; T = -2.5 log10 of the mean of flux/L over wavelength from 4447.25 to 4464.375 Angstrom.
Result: 0.13 mag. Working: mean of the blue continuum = 20.1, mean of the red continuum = 19.8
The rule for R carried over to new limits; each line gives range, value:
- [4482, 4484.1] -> 18.9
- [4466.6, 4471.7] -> 18.3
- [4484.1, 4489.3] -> 20.2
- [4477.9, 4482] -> 19.5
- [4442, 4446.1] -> 21.8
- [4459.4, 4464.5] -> 17.7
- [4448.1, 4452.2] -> 16.9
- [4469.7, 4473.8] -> 18.5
